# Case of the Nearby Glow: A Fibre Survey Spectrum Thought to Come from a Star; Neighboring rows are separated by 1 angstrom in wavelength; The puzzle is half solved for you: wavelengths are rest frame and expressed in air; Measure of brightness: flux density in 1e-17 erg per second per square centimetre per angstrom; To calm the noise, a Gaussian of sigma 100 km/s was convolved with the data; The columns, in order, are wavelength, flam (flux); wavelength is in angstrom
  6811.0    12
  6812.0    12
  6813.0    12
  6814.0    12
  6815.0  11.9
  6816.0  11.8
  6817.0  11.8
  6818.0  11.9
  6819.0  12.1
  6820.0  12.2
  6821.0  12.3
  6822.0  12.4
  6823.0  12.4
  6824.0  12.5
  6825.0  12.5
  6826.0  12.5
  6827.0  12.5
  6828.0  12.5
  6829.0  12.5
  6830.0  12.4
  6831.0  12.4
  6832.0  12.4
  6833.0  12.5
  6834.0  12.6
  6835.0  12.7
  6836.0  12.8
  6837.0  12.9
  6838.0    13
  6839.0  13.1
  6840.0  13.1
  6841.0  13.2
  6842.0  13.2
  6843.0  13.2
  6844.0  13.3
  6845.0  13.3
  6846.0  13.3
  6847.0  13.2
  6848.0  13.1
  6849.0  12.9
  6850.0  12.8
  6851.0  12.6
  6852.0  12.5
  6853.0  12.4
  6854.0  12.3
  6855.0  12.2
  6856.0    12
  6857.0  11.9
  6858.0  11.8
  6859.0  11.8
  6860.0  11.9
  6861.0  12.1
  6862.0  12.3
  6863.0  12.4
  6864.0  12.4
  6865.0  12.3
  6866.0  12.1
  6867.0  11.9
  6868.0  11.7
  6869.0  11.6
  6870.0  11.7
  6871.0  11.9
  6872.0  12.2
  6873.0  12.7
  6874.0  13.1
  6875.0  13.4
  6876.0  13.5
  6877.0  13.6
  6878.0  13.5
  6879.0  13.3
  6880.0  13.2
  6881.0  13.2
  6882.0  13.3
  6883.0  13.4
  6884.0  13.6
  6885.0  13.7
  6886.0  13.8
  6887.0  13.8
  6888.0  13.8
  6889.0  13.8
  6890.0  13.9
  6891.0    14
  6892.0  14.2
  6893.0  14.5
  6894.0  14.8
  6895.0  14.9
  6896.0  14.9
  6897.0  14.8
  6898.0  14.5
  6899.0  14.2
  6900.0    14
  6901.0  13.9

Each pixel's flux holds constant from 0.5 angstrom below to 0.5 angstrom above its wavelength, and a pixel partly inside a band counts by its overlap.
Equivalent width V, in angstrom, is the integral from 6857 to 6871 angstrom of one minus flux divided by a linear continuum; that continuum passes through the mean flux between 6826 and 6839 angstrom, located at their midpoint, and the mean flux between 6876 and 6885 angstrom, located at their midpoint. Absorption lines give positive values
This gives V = 1.2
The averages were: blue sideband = 12.6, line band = 12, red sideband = 13.4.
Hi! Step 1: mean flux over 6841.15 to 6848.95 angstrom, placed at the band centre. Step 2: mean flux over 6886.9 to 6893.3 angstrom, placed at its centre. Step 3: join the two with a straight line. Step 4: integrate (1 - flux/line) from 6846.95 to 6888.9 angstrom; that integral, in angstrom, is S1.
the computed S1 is 2.83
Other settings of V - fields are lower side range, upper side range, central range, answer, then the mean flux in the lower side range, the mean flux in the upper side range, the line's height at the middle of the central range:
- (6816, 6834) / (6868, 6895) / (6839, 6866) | 0.5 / 12.3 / 13.4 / 12.8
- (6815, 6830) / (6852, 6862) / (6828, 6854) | -1.4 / 12.3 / 12.1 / 12.2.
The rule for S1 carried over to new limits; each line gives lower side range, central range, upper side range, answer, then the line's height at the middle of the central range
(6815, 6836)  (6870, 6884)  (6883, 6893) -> 0.5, 13.6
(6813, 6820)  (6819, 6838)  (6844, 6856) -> -0.4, 12.2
